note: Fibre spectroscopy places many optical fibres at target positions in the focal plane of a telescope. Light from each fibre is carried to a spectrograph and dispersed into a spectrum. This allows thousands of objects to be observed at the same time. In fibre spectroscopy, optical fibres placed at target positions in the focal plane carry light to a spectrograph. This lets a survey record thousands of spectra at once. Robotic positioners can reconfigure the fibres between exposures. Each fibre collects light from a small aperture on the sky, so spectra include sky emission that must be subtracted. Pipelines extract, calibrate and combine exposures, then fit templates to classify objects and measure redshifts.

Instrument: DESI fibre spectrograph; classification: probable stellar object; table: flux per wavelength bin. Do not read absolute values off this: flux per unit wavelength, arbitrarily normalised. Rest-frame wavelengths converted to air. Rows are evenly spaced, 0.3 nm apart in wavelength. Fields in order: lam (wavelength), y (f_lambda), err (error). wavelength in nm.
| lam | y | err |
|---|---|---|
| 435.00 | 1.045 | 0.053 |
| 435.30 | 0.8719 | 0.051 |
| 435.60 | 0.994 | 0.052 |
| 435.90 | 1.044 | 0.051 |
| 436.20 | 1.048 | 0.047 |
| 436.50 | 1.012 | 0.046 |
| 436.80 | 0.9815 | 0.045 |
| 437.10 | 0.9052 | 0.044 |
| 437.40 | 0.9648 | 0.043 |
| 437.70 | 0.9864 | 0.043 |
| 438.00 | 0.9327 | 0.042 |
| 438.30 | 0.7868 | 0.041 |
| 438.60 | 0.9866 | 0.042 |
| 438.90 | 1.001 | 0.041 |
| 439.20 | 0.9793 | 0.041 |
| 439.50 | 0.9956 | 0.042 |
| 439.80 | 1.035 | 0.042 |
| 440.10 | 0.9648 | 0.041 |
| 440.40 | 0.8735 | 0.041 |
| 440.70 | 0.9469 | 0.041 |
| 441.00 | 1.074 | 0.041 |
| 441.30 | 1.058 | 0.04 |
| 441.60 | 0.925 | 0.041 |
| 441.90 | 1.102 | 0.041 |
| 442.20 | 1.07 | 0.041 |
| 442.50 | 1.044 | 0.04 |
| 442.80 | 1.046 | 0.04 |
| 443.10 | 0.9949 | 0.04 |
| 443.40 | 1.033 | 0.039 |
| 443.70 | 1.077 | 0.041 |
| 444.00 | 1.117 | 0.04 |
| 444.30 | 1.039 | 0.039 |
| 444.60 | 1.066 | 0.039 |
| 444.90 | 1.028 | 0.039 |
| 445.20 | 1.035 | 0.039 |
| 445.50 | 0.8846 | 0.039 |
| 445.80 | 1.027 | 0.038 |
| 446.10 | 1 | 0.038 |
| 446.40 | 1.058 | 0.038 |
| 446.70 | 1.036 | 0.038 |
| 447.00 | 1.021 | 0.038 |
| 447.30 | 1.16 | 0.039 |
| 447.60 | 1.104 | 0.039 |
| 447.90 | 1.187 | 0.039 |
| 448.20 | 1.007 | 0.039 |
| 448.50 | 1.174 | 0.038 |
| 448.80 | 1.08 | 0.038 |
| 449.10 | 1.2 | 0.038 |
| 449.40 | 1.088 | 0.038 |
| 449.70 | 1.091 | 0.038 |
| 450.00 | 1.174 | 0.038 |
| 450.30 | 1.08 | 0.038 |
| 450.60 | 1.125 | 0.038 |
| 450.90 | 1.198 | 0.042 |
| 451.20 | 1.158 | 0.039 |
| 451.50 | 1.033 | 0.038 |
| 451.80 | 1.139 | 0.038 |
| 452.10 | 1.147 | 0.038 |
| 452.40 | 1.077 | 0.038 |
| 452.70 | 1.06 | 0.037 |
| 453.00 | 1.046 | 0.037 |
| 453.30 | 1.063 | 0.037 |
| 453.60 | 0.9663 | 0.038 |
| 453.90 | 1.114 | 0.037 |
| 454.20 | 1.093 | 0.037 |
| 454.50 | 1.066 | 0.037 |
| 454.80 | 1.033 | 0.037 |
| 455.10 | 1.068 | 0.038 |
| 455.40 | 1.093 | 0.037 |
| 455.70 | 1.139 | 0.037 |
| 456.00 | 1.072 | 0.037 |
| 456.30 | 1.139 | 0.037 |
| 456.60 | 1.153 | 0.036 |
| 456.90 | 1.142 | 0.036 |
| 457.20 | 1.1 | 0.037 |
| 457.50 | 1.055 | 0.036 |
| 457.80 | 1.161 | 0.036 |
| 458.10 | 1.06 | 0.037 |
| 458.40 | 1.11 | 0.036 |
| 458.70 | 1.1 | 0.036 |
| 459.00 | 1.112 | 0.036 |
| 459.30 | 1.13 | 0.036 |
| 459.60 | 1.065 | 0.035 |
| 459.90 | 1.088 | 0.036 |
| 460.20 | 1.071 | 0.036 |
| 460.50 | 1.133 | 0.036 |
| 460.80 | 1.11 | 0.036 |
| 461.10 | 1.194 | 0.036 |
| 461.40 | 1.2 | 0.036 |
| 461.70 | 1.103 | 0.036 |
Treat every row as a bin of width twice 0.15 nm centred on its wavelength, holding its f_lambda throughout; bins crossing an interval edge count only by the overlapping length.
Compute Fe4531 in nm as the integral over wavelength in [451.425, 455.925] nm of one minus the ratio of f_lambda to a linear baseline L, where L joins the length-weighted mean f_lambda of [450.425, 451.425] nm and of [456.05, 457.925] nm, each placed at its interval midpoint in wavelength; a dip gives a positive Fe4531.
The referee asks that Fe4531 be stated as 0.24 nm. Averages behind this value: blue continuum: 1.15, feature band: 1.08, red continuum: 1.12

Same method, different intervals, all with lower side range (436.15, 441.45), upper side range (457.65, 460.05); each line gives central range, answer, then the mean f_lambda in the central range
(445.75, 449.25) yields -0.20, 1.09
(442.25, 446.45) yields -0.10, 1.03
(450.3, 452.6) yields -0.14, 1.12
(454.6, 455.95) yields 0.00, 1.08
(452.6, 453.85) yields 0.03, 1.04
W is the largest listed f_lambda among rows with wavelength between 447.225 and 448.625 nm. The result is 1.187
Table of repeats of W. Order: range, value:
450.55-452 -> 1.198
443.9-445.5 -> 1.117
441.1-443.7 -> 1.102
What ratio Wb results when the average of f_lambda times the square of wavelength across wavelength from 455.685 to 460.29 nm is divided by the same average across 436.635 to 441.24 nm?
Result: 1.25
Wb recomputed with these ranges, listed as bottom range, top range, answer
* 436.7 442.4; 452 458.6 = 1.19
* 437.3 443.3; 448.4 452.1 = 1.19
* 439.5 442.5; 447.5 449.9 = 1.15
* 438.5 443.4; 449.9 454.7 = 1.14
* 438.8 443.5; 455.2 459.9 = 1.18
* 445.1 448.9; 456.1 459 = 1.10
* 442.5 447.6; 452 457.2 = 1.09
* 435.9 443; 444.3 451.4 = 1.14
